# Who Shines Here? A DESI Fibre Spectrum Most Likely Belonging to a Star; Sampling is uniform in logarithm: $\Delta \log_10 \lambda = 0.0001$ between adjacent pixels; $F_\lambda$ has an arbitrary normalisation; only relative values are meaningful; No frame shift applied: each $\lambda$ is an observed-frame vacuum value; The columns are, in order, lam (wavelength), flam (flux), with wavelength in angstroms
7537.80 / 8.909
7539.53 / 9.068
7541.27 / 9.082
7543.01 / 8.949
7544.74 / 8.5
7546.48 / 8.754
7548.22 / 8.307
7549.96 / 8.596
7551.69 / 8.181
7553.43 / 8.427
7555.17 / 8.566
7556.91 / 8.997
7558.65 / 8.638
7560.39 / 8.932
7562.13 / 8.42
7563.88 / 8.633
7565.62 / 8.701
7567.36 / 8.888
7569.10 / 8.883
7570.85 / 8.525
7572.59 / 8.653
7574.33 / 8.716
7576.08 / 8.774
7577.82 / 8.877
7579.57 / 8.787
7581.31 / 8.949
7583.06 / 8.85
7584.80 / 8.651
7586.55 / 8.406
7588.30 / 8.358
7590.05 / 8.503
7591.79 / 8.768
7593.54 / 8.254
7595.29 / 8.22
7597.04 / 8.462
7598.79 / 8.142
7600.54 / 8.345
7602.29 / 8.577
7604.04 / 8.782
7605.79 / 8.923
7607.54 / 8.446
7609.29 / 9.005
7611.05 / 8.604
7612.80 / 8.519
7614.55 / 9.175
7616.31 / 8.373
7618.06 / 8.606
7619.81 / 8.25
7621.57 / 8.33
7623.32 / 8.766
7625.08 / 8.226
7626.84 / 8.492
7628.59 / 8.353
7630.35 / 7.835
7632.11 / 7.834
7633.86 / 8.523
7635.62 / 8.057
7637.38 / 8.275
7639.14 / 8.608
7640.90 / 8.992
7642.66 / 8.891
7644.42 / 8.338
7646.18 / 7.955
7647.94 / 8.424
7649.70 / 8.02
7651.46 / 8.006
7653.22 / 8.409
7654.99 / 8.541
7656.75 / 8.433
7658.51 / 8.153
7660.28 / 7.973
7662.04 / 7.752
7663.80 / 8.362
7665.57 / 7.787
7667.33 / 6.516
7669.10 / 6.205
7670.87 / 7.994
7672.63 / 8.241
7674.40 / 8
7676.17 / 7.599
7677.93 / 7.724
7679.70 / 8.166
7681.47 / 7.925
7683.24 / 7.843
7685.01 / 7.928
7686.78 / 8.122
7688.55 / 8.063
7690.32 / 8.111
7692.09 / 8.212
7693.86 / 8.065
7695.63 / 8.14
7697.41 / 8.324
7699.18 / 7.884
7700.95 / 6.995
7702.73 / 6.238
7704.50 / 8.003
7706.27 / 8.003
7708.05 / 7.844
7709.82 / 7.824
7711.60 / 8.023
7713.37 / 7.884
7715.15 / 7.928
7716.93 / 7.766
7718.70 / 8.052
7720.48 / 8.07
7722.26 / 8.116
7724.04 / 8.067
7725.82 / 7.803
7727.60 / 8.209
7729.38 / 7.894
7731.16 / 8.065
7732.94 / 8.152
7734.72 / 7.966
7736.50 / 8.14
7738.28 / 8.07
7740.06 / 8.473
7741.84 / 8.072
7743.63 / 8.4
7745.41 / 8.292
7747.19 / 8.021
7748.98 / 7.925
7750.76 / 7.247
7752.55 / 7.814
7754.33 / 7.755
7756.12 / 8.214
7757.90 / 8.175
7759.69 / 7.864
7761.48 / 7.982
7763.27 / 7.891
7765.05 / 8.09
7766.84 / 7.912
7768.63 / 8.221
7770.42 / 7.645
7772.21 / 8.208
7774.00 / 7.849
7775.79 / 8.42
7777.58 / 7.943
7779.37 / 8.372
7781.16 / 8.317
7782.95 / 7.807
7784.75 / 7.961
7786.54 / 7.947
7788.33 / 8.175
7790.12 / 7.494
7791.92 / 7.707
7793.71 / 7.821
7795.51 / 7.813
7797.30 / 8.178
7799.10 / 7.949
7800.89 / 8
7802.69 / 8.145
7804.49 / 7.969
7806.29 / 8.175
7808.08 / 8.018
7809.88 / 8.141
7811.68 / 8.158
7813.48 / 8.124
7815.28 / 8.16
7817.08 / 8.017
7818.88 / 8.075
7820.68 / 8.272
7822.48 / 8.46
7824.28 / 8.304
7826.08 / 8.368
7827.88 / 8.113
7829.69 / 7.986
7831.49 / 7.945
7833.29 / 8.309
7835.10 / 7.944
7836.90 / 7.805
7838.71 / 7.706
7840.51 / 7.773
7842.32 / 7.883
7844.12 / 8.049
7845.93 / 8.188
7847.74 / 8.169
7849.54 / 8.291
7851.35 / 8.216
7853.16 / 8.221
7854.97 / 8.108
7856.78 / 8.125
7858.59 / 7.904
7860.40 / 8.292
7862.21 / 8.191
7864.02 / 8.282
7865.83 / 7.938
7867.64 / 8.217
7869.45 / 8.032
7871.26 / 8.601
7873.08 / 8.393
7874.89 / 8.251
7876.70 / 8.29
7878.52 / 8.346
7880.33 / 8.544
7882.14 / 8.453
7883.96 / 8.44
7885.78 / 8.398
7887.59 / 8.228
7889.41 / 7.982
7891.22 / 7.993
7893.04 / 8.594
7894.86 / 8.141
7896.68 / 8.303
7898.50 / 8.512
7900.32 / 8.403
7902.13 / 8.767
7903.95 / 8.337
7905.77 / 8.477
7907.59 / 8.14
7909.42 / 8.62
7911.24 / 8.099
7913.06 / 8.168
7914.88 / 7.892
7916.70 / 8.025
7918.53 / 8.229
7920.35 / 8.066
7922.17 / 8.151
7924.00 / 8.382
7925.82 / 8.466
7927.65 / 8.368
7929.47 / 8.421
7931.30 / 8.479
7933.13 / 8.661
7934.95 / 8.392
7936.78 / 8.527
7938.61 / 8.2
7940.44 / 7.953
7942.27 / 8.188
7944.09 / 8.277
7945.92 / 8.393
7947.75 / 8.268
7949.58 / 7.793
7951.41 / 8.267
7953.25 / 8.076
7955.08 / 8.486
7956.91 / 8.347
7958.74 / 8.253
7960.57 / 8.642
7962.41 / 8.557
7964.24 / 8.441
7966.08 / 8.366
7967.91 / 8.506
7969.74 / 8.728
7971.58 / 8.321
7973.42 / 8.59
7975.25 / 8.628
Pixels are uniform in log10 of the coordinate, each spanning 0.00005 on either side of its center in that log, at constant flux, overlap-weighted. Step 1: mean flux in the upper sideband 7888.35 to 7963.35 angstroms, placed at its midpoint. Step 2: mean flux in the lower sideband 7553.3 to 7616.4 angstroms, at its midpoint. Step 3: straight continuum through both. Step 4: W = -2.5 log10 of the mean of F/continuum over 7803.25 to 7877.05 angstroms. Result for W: 0.03 mag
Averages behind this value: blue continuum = 8.65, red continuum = 8.3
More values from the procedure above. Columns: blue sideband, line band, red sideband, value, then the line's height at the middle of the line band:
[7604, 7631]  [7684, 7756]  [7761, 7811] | 0.04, 8.22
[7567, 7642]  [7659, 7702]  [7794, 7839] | 0.07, 8.38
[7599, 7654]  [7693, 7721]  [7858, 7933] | 0.08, 8.4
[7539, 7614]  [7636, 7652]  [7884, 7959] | 0.02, 8.57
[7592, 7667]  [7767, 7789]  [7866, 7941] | 0.04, 8.34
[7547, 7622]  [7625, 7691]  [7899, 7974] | 0.06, 8.55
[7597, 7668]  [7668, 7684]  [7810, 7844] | 0.08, 8.29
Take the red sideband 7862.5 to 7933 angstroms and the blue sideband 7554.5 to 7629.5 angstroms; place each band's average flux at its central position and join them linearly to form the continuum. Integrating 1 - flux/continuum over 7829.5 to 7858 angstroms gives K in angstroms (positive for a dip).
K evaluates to 1.1 angstroms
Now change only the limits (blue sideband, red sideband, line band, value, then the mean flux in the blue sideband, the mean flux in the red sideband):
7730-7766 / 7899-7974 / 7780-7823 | 0.43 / 8.03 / 8.33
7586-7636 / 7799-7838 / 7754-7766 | 0.30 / 8.46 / 8.11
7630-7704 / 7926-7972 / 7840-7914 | 0.07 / 7.99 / 8.36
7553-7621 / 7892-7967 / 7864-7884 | 0.14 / 8.63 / 8.32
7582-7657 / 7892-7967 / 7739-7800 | 2.84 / 8.45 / 8.32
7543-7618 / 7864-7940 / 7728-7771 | 2.26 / 8.62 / 8.31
